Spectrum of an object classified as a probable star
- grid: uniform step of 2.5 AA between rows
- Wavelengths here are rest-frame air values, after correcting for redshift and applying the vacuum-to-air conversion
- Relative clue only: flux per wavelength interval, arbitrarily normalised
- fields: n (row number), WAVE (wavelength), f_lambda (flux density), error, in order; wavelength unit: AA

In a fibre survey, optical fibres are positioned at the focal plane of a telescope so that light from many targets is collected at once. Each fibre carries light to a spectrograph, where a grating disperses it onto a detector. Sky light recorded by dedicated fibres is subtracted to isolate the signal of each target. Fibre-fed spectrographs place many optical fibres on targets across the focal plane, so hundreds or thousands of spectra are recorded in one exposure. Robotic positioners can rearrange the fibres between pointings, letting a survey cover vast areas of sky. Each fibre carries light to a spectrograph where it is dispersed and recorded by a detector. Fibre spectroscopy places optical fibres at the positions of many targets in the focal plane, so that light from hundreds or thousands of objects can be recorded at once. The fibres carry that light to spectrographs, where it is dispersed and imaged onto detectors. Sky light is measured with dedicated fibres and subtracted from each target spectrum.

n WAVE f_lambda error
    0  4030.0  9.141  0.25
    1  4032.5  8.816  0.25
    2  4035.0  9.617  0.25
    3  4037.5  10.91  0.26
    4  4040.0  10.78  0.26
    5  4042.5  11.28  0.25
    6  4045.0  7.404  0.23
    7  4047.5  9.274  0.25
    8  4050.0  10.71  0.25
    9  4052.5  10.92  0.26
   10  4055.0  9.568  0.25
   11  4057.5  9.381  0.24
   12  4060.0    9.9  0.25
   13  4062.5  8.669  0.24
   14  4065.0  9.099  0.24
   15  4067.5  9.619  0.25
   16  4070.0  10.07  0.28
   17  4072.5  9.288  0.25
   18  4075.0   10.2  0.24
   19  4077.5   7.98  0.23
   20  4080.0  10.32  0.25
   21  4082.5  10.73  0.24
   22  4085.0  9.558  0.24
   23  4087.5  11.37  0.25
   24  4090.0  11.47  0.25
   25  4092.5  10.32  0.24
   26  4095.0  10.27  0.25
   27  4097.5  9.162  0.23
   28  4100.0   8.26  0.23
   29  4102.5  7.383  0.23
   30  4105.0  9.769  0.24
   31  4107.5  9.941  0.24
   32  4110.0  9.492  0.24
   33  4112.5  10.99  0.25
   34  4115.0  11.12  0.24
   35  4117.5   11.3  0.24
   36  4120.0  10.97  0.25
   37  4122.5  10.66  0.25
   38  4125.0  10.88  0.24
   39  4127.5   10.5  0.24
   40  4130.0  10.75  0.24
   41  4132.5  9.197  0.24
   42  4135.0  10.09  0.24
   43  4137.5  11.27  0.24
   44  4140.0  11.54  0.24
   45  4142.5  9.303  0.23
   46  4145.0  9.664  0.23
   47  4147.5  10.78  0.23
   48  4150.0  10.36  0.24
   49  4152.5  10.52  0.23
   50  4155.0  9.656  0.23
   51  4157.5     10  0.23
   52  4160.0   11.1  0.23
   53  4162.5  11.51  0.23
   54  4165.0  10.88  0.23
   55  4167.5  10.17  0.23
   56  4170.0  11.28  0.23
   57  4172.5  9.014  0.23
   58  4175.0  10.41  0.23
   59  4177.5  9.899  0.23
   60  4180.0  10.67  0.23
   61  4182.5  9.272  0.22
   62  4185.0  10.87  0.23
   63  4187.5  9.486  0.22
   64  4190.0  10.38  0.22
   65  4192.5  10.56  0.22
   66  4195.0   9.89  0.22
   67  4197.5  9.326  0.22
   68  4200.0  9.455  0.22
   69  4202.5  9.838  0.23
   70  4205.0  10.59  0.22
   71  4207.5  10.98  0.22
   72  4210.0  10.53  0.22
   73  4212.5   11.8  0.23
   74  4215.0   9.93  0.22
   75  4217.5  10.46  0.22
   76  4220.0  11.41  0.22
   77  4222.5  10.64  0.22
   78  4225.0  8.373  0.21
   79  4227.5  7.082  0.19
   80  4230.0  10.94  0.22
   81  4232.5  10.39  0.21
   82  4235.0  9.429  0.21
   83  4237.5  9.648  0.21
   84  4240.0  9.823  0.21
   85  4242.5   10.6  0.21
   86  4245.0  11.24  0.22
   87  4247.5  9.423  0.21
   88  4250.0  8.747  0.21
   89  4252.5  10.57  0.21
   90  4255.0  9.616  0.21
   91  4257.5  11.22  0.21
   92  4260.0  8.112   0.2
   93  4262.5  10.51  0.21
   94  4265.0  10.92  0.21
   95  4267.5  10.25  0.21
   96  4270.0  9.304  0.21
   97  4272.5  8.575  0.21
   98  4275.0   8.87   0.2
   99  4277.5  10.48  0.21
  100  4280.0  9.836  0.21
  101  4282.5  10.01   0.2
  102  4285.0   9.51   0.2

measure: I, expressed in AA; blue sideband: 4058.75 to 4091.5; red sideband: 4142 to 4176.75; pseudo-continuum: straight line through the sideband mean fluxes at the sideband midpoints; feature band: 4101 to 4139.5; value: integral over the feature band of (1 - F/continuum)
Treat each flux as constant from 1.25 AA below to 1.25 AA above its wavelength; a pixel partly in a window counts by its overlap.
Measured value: -0.6 AA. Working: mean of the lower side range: 9.87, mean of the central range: 10.3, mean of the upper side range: 10.3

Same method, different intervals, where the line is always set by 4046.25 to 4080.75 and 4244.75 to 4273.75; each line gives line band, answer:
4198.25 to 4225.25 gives -1.8 AA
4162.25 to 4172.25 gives -1.0 AA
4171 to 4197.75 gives -0.7 AA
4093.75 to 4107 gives 0.9 AA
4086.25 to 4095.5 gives -1.2 AA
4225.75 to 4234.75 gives 0.4 AA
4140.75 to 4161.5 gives -1.1 AA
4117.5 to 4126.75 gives -1.1 AA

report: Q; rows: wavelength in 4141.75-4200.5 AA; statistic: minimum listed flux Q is 9.014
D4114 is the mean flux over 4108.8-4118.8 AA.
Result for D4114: 10.7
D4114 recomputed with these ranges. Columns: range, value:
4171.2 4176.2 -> 9.72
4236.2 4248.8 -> 10.1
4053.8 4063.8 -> 9.38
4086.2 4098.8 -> 10.5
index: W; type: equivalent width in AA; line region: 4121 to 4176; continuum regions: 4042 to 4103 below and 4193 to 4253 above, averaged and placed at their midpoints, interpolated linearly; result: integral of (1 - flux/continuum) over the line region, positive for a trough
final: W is -3.1 AA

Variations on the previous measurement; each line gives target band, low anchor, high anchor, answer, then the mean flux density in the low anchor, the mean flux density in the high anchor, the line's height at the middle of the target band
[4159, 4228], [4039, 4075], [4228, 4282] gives -2.81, 9.72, 9.89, 9.84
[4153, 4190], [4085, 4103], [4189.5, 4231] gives -1.05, 9.83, 10.1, 10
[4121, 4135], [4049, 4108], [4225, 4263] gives -0.91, 9.74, 9.76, 9.75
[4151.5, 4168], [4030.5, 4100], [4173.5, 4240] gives -0.93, 9.84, 10.1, 10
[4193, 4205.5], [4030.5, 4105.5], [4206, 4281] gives 0.14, 9.73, 9.99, 9.93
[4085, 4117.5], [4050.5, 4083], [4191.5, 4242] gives -0.79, 9.67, 10.1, 9.76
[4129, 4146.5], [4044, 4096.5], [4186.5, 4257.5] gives -0.58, 9.82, 10.1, 9.93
